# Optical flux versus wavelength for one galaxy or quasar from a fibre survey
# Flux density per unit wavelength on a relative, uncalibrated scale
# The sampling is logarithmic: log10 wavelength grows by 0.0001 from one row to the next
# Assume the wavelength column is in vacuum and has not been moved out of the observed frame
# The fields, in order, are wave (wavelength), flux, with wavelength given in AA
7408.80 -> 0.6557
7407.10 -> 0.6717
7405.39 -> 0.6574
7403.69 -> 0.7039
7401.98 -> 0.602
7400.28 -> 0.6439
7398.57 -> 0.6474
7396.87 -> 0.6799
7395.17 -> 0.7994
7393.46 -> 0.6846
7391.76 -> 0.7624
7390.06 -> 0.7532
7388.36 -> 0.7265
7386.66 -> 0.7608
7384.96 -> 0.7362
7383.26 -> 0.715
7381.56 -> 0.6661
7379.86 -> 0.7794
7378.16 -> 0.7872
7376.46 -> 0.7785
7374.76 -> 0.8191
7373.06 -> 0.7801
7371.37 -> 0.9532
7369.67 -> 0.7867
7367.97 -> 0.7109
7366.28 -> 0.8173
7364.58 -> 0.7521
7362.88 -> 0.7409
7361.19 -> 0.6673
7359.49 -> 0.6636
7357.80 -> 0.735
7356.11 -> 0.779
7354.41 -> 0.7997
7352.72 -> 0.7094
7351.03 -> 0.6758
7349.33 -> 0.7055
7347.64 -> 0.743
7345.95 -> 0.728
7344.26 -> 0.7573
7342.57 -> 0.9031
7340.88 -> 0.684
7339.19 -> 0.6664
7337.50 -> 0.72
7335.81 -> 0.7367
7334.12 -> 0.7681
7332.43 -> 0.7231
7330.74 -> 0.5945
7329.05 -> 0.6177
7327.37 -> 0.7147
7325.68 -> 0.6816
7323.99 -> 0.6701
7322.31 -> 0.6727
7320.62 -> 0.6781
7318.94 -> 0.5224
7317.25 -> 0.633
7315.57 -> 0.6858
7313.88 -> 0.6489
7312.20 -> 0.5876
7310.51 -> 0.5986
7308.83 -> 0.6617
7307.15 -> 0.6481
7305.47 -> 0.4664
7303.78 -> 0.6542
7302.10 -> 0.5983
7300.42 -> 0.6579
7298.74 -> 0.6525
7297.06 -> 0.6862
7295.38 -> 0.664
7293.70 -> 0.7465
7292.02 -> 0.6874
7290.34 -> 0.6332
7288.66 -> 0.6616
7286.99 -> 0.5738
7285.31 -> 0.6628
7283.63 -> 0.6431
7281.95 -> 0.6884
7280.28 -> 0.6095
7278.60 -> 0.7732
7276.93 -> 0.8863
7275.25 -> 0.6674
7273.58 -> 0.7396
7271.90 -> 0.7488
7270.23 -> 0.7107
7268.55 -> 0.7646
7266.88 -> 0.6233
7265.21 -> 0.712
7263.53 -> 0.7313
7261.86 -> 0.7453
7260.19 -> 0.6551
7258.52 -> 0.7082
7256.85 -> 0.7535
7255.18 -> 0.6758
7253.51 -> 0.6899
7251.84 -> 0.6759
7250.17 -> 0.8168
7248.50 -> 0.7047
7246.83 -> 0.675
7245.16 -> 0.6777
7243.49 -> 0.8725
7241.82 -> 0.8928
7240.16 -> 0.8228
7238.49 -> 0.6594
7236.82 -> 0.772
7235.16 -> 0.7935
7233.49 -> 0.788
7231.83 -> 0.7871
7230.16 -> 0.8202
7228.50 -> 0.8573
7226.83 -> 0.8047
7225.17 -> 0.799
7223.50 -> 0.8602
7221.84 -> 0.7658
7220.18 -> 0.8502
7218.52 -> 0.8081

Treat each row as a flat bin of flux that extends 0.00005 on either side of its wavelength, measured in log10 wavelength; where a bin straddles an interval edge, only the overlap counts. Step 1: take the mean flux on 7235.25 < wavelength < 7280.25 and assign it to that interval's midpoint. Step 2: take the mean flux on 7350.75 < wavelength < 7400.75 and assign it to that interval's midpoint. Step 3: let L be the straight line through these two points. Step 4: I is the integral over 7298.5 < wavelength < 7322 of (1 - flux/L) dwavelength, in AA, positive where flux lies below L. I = 3.8 AA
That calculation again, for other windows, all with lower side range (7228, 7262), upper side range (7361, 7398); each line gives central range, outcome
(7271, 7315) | 5.3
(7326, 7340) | 1.2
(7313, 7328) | 2.0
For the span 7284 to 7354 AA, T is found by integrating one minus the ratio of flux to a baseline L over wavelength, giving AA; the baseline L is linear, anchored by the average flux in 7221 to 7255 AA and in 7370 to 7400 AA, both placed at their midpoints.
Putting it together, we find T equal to 8.4 AA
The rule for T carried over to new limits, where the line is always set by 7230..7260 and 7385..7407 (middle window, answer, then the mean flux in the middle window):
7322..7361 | 0.2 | 0.715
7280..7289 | 1.2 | 0.641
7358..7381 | -1.9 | 0.77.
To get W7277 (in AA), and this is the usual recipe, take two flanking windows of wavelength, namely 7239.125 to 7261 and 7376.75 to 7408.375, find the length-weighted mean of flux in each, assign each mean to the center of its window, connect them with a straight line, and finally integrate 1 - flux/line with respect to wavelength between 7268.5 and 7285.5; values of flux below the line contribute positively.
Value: 0.38 AA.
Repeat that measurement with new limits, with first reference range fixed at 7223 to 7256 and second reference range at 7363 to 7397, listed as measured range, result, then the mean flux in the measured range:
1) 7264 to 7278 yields 0.7 AA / 0.732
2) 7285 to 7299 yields 1.9 AA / 0.664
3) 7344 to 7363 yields 1.0 AA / 0.724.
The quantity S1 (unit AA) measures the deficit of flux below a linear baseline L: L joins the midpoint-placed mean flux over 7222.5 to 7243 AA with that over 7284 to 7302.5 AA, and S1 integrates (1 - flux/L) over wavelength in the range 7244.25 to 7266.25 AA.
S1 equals 1.2 AA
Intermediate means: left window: 0.806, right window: 0.658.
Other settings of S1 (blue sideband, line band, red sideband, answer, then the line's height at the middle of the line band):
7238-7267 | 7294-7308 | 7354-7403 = 1.9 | 0.735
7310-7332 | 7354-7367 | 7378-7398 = -0.9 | 0.696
